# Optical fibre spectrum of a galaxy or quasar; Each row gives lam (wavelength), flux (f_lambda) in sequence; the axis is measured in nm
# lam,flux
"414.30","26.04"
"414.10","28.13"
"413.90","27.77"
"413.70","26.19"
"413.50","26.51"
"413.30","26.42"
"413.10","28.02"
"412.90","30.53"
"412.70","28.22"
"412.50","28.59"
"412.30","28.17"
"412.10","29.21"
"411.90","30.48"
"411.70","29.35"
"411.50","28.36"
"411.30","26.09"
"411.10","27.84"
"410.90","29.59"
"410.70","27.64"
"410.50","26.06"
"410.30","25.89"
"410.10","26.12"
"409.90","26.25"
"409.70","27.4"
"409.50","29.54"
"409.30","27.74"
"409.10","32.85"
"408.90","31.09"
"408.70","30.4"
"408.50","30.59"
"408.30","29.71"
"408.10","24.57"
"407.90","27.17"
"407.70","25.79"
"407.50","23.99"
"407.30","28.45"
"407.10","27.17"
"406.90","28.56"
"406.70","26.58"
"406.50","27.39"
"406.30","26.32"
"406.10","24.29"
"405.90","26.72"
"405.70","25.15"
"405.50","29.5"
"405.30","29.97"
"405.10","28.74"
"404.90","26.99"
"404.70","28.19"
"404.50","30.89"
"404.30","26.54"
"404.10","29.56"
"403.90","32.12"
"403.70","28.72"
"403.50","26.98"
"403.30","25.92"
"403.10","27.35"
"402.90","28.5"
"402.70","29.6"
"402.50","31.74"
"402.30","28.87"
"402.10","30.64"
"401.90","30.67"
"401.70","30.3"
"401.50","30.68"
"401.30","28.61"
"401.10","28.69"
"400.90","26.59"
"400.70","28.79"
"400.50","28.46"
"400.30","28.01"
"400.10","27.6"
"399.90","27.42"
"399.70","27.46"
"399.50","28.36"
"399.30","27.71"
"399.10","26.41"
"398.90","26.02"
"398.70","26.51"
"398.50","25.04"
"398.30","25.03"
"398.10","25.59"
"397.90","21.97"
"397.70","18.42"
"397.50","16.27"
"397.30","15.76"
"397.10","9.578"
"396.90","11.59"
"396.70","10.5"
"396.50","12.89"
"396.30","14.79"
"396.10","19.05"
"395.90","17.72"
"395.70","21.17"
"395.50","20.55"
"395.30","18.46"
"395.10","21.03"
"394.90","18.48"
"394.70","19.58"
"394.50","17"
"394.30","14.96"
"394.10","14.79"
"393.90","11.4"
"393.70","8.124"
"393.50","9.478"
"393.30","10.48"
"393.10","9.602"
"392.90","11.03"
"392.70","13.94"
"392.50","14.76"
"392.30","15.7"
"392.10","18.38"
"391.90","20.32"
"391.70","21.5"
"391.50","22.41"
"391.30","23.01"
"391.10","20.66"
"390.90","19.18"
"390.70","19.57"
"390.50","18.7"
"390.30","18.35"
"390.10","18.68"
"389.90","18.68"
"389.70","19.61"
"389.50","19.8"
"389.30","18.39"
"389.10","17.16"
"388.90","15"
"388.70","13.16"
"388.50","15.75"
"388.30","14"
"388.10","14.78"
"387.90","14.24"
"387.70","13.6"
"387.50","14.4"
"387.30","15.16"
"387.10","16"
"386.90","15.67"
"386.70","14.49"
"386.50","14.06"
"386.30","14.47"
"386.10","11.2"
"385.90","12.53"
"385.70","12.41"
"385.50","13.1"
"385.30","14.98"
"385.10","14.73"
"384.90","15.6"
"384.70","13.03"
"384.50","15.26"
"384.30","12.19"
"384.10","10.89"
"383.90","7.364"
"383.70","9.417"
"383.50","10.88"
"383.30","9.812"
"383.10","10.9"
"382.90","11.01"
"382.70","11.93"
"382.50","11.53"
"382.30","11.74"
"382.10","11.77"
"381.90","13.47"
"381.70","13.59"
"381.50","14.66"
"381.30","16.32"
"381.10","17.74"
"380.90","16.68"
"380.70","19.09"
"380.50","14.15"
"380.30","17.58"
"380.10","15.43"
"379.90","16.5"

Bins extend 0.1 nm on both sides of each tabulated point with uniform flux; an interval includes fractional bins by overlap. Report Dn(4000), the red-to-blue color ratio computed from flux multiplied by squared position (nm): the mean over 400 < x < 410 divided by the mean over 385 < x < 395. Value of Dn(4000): 1.9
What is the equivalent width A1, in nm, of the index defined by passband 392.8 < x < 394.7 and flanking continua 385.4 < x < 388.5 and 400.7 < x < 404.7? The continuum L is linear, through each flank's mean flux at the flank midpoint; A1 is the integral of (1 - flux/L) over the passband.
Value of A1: 0.77 nm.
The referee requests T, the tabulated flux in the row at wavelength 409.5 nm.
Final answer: 29.54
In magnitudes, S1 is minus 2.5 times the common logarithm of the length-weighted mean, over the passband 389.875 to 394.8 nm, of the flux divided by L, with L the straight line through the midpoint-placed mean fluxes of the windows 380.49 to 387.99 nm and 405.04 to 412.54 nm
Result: 0.10 mag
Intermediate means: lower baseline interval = 13.4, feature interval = 16.4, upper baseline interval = 27.9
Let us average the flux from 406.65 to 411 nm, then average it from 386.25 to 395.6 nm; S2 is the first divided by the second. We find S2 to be 1.7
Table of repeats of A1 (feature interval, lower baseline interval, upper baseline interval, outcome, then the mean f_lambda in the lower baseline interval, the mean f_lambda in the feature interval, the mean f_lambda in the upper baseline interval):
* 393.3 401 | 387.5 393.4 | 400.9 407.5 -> 0.91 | 16.9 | 20.1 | 28.4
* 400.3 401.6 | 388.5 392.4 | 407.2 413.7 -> -0.27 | 18.8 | 28.6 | 28.1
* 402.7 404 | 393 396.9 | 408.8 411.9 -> -0.36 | 15.2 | 28.4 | 28.2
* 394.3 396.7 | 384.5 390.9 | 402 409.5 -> 0.37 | 15.6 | 17.8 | 28.3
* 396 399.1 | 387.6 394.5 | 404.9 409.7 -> 0.32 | 16.2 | 18.9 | 27.9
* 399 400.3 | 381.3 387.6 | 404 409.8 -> -0.25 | 12.9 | 27.5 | 28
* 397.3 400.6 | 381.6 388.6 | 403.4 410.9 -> -0.39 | 13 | 25.1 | 27.9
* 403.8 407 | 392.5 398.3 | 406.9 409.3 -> -0.30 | 15.7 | 28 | 28.3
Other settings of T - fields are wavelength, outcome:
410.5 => 26.06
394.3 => 14.96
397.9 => 21.97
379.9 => 16.5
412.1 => 29.21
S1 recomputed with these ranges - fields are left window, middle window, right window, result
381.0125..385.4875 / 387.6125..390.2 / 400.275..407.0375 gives 0.045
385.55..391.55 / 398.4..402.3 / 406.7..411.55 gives -0.219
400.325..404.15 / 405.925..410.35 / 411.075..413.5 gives 0.040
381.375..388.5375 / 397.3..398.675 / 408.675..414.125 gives -0.066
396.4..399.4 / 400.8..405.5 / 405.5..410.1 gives -0.207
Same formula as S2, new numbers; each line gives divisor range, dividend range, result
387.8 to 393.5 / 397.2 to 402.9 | 1.58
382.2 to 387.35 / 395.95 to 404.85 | 1.99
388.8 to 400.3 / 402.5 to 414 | 1.50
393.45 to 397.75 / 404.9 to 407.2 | 1.75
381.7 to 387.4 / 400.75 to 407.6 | 2.22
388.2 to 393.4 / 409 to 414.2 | 1.63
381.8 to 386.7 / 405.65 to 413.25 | 2.26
